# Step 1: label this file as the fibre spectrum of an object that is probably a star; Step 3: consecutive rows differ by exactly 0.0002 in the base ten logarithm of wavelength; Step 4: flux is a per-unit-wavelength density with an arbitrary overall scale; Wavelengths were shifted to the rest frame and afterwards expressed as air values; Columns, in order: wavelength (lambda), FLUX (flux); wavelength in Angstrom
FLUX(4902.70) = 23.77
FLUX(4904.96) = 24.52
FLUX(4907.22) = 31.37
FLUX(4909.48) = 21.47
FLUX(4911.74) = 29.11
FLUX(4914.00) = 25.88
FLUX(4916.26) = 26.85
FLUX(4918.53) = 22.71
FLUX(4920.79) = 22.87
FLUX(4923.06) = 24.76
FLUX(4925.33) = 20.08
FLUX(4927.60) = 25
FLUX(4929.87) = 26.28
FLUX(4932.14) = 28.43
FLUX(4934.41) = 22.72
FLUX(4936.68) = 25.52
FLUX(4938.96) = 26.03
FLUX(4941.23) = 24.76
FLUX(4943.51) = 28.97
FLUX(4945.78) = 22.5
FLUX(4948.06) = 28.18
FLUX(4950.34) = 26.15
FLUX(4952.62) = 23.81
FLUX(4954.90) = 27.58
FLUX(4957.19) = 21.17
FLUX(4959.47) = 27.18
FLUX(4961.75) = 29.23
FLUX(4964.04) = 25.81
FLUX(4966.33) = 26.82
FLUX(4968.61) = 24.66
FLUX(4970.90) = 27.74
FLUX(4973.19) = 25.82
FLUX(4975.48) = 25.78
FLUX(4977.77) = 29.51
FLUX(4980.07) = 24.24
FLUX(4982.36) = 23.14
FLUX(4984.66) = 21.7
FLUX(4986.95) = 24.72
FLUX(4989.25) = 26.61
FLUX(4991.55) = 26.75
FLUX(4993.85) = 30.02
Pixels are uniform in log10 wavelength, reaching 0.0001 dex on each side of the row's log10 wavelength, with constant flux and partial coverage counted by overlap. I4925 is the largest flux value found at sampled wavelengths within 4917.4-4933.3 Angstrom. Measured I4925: 28.43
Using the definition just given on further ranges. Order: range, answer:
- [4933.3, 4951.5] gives 28.97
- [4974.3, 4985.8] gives 29.51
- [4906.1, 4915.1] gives 31.37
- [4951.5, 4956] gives 27.58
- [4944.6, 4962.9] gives 29.23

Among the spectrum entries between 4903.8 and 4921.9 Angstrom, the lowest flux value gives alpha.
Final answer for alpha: 21.47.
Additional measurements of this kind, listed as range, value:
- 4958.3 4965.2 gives 25.81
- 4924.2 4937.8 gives 20.08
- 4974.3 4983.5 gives 23.14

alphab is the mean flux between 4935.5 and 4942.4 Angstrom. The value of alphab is 25.4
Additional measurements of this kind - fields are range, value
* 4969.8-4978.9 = 27.2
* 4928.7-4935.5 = 25.8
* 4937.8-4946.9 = 25.6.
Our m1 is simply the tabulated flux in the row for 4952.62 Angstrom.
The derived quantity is 23.81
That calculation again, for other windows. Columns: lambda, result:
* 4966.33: 26.82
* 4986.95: 24.72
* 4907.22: 31.37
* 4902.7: 23.77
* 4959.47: 27.18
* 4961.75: 29.23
